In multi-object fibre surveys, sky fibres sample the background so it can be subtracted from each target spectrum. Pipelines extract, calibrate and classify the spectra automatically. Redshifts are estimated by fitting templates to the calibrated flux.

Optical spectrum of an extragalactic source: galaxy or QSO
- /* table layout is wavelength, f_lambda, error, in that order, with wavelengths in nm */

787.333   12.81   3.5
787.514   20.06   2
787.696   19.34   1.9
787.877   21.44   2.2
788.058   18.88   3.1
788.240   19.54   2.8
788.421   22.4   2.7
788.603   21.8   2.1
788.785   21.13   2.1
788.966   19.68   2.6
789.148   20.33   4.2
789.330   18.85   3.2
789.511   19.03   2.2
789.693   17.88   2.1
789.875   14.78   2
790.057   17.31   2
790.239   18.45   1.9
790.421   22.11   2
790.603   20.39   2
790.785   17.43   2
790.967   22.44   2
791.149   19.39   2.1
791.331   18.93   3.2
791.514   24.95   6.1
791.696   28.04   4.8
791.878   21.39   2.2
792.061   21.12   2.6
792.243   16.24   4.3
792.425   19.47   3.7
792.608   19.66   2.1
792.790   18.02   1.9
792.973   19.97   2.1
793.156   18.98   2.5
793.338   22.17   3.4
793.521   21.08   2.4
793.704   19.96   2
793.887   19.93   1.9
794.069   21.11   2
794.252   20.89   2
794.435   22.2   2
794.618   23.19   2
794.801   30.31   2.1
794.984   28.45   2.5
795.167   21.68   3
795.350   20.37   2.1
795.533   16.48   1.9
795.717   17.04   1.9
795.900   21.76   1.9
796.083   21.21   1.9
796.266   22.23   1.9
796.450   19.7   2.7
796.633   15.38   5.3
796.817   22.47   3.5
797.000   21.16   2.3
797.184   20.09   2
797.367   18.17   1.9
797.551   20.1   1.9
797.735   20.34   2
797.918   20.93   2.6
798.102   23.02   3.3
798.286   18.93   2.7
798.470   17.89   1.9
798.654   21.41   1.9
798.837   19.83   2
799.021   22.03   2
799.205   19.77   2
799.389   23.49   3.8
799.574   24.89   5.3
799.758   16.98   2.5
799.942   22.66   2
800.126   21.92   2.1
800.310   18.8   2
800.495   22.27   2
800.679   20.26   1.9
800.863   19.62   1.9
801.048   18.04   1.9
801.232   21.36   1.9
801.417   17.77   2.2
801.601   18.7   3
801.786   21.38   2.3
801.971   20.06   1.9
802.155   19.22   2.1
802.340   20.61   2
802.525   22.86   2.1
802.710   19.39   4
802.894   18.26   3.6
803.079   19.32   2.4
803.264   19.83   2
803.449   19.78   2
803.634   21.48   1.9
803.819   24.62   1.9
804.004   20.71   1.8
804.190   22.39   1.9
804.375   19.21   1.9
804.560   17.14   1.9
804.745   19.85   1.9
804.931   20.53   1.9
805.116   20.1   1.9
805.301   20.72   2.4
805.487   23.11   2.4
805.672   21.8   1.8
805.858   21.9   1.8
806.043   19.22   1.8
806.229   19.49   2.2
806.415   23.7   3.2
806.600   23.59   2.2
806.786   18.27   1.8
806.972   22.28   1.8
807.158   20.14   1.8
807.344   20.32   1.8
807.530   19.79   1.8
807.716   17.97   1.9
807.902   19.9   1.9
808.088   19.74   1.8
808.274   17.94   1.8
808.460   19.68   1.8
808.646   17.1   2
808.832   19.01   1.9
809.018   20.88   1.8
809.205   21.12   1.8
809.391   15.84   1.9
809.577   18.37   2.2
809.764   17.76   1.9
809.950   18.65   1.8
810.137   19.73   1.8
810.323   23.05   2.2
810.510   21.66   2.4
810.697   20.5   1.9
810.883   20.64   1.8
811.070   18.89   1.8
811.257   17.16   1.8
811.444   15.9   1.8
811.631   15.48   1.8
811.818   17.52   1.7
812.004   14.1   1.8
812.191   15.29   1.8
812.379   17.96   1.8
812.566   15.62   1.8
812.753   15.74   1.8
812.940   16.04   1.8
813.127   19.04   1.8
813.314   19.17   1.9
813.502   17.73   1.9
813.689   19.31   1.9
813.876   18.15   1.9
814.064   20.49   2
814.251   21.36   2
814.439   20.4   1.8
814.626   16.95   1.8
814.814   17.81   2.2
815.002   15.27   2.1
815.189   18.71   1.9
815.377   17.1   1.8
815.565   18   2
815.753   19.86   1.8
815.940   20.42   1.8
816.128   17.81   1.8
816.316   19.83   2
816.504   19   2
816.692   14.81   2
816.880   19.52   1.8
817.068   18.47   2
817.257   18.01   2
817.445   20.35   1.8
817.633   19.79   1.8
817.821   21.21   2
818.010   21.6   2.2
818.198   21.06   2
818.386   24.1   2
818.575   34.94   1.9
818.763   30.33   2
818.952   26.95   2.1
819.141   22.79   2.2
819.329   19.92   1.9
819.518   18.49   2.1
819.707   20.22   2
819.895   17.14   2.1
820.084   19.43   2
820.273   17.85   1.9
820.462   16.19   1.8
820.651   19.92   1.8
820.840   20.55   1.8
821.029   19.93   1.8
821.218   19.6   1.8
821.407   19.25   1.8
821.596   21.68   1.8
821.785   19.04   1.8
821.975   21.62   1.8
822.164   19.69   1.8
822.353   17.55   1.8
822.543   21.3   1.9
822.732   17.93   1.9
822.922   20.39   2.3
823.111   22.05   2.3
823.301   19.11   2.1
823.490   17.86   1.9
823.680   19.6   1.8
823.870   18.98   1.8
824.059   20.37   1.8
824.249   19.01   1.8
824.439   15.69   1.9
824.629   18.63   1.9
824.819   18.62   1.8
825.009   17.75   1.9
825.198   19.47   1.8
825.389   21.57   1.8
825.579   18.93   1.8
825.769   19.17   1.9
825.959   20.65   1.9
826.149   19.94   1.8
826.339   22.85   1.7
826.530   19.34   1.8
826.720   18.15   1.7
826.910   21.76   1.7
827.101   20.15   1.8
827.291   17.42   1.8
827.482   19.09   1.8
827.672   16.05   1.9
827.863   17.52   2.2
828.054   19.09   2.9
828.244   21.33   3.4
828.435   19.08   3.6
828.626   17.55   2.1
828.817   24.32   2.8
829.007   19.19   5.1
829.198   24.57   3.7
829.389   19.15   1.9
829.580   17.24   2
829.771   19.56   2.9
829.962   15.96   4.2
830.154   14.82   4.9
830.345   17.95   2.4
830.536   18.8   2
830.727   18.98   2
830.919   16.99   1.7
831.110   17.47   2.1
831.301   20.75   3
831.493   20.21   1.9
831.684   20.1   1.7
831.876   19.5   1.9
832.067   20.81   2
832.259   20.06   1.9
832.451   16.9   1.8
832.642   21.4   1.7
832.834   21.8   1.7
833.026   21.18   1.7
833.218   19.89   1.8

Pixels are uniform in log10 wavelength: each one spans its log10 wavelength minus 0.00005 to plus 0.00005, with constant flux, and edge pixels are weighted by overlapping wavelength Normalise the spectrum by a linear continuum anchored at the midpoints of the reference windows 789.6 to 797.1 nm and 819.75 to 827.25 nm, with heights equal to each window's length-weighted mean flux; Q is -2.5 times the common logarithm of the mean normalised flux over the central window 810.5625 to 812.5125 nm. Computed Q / 0.15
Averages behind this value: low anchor 20.6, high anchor 19.4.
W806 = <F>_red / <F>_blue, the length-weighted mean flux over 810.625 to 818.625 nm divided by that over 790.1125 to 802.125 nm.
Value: 0.91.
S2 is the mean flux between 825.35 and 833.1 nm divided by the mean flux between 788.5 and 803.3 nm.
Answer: 0.95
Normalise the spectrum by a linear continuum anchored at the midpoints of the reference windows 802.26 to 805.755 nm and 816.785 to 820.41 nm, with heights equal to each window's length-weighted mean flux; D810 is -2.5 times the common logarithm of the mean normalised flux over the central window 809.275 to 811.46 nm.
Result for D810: 0.10 mag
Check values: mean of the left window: 20.6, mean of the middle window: 19.1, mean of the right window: 21.6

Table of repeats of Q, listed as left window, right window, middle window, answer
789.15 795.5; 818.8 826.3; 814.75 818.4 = 0.05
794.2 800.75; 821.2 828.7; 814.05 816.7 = 0.08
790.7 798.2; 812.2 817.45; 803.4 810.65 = -0.05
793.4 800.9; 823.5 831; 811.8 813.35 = 0.20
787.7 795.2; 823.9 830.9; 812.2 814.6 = 0.09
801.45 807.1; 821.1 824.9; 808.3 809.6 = 0.08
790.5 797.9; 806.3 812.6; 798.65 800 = -0.06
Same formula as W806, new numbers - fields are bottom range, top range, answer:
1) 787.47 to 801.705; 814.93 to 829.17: 0.97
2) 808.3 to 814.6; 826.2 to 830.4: 1.04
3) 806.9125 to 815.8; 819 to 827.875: 1.05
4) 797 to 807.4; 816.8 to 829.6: 0.98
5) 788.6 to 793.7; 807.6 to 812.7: 0.92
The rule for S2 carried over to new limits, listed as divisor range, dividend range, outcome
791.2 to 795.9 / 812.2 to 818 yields 0.87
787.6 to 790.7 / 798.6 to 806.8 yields 1.05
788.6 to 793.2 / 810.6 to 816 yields 0.90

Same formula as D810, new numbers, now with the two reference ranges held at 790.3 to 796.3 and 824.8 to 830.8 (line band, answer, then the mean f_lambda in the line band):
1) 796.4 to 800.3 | 0.02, 20.5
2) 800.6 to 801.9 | 0.06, 19.6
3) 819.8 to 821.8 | 0.03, 19.2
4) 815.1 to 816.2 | 0.07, 18.7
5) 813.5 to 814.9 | 0.05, 19.1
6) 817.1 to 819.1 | -0.19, 23.6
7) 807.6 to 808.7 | 0.08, 18.8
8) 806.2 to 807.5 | -0.04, 21.1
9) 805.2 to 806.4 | -0.04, 21.2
